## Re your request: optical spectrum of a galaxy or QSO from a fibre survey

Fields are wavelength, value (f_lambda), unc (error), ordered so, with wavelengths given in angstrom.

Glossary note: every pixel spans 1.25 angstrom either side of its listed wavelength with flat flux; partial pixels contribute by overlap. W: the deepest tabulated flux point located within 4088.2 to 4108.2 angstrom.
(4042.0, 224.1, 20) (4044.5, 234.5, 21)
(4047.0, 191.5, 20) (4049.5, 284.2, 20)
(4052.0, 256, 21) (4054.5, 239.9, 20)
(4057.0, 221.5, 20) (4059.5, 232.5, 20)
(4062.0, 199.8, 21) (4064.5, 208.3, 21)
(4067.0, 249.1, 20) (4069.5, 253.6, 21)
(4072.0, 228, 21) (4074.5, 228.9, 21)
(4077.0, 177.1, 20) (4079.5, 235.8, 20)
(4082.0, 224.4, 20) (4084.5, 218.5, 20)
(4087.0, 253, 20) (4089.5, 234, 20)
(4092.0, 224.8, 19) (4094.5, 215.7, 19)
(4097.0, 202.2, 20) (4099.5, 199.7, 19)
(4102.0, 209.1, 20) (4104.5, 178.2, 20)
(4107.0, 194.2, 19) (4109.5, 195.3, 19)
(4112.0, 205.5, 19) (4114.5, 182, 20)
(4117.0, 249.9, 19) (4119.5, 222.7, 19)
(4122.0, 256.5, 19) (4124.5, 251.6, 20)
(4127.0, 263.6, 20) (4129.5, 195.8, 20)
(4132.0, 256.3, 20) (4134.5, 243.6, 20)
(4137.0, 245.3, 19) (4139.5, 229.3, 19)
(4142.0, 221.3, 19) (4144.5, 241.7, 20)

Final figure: 178.2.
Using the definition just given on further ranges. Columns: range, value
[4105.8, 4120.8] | 182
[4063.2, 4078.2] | 177.1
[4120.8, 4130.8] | 195.8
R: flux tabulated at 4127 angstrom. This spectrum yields 263.6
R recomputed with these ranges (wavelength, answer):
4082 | 224.4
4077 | 177.1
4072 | 228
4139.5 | 229.3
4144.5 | 241.7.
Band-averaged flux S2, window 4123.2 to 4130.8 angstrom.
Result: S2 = 237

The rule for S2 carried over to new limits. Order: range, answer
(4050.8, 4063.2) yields 230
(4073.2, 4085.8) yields 217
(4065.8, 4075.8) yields 240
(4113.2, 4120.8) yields 218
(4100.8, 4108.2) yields 194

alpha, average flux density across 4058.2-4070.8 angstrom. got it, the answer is 229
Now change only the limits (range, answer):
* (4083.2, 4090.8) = 235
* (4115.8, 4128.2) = 249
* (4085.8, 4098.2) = 226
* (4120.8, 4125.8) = 254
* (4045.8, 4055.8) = 243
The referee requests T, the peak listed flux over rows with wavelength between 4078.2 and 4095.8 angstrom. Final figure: 253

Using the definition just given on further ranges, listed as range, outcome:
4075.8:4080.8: 235.8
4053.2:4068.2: 249.1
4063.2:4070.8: 253.6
